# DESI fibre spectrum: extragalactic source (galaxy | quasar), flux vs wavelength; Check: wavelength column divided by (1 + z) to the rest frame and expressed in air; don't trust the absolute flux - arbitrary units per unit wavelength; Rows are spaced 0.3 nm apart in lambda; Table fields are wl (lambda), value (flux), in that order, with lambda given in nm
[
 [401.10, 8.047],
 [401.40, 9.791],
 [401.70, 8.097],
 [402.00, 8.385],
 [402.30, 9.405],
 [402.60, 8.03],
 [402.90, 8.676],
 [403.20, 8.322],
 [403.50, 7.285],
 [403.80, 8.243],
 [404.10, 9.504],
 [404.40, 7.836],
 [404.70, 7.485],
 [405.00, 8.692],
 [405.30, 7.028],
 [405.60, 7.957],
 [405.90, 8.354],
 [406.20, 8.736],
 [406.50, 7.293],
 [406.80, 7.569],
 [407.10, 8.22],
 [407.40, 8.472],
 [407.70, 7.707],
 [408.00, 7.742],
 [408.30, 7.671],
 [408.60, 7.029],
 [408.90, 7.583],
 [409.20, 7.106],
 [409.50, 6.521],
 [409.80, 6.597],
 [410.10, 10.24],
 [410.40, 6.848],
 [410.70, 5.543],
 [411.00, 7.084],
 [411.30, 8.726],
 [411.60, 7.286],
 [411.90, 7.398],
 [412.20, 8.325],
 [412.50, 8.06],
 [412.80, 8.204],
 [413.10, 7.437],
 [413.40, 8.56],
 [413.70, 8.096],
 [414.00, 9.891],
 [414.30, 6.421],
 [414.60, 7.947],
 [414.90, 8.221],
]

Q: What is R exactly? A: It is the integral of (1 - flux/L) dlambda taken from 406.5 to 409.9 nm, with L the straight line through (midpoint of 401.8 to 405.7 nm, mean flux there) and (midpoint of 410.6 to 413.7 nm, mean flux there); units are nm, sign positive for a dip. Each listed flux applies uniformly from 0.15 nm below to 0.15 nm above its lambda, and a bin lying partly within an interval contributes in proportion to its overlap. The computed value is 0.20 nm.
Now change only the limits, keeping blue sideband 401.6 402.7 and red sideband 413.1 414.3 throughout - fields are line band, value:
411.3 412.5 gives 0.08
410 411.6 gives 0.16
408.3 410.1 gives 0.24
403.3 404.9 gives 0.07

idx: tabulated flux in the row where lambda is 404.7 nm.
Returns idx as 7.485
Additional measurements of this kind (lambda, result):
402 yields 8.385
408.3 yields 7.671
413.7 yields 8.096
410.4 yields 6.848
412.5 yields 8.06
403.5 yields 7.285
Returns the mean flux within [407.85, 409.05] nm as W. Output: 7.51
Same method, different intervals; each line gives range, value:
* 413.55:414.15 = 8.99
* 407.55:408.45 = 7.71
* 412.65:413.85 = 8.07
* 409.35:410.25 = 7.79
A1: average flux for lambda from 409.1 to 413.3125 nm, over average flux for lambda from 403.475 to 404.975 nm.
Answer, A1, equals 0.92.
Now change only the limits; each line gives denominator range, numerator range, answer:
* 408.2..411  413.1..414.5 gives 1.13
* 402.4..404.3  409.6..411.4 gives 0.89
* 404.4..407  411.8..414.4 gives 1.02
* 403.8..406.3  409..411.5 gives 0.90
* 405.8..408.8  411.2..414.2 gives 1.04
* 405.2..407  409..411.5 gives 0.93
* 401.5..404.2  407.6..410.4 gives 0.89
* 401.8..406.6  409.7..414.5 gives 0.95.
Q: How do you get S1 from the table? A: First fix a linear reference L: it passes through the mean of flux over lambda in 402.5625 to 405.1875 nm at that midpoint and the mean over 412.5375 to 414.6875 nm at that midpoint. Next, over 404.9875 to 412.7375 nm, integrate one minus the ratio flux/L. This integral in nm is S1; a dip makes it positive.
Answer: 0.46 nm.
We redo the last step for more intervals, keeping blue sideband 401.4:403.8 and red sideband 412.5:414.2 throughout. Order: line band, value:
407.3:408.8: 0.12 nm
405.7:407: 0.06 nm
